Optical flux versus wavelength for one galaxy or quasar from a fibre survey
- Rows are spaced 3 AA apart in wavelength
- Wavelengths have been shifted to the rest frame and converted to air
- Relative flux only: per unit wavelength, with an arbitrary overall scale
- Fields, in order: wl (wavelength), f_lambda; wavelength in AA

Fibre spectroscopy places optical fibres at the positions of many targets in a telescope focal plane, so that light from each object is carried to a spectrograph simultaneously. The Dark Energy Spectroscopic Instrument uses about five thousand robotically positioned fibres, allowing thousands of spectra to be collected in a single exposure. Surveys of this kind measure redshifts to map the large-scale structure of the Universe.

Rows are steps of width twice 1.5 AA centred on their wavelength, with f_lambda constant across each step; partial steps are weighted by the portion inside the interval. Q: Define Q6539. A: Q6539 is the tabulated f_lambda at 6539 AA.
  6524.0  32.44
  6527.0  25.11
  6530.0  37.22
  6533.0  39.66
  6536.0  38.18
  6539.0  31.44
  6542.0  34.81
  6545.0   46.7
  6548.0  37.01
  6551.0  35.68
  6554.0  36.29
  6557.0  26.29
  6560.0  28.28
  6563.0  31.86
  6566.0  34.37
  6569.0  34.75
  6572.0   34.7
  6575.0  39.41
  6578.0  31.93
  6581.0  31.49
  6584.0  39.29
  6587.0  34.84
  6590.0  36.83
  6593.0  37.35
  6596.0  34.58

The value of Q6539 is 31.44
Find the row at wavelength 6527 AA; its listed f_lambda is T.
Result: 25.11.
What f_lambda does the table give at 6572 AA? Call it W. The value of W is 34.7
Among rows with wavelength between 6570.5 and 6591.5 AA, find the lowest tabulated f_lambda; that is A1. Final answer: 31.49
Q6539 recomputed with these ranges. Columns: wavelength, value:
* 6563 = 31.86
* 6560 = 28.28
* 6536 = 38.18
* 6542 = 34.81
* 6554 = 36.29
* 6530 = 37.22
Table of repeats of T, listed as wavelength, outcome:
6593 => 37.35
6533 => 39.66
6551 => 35.68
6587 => 34.84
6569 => 34.75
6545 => 46.7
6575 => 39.41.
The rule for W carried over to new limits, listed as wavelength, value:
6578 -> 31.93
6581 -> 31.49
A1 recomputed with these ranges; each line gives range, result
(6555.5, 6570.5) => 26.29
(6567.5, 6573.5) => 34.7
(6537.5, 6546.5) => 31.44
